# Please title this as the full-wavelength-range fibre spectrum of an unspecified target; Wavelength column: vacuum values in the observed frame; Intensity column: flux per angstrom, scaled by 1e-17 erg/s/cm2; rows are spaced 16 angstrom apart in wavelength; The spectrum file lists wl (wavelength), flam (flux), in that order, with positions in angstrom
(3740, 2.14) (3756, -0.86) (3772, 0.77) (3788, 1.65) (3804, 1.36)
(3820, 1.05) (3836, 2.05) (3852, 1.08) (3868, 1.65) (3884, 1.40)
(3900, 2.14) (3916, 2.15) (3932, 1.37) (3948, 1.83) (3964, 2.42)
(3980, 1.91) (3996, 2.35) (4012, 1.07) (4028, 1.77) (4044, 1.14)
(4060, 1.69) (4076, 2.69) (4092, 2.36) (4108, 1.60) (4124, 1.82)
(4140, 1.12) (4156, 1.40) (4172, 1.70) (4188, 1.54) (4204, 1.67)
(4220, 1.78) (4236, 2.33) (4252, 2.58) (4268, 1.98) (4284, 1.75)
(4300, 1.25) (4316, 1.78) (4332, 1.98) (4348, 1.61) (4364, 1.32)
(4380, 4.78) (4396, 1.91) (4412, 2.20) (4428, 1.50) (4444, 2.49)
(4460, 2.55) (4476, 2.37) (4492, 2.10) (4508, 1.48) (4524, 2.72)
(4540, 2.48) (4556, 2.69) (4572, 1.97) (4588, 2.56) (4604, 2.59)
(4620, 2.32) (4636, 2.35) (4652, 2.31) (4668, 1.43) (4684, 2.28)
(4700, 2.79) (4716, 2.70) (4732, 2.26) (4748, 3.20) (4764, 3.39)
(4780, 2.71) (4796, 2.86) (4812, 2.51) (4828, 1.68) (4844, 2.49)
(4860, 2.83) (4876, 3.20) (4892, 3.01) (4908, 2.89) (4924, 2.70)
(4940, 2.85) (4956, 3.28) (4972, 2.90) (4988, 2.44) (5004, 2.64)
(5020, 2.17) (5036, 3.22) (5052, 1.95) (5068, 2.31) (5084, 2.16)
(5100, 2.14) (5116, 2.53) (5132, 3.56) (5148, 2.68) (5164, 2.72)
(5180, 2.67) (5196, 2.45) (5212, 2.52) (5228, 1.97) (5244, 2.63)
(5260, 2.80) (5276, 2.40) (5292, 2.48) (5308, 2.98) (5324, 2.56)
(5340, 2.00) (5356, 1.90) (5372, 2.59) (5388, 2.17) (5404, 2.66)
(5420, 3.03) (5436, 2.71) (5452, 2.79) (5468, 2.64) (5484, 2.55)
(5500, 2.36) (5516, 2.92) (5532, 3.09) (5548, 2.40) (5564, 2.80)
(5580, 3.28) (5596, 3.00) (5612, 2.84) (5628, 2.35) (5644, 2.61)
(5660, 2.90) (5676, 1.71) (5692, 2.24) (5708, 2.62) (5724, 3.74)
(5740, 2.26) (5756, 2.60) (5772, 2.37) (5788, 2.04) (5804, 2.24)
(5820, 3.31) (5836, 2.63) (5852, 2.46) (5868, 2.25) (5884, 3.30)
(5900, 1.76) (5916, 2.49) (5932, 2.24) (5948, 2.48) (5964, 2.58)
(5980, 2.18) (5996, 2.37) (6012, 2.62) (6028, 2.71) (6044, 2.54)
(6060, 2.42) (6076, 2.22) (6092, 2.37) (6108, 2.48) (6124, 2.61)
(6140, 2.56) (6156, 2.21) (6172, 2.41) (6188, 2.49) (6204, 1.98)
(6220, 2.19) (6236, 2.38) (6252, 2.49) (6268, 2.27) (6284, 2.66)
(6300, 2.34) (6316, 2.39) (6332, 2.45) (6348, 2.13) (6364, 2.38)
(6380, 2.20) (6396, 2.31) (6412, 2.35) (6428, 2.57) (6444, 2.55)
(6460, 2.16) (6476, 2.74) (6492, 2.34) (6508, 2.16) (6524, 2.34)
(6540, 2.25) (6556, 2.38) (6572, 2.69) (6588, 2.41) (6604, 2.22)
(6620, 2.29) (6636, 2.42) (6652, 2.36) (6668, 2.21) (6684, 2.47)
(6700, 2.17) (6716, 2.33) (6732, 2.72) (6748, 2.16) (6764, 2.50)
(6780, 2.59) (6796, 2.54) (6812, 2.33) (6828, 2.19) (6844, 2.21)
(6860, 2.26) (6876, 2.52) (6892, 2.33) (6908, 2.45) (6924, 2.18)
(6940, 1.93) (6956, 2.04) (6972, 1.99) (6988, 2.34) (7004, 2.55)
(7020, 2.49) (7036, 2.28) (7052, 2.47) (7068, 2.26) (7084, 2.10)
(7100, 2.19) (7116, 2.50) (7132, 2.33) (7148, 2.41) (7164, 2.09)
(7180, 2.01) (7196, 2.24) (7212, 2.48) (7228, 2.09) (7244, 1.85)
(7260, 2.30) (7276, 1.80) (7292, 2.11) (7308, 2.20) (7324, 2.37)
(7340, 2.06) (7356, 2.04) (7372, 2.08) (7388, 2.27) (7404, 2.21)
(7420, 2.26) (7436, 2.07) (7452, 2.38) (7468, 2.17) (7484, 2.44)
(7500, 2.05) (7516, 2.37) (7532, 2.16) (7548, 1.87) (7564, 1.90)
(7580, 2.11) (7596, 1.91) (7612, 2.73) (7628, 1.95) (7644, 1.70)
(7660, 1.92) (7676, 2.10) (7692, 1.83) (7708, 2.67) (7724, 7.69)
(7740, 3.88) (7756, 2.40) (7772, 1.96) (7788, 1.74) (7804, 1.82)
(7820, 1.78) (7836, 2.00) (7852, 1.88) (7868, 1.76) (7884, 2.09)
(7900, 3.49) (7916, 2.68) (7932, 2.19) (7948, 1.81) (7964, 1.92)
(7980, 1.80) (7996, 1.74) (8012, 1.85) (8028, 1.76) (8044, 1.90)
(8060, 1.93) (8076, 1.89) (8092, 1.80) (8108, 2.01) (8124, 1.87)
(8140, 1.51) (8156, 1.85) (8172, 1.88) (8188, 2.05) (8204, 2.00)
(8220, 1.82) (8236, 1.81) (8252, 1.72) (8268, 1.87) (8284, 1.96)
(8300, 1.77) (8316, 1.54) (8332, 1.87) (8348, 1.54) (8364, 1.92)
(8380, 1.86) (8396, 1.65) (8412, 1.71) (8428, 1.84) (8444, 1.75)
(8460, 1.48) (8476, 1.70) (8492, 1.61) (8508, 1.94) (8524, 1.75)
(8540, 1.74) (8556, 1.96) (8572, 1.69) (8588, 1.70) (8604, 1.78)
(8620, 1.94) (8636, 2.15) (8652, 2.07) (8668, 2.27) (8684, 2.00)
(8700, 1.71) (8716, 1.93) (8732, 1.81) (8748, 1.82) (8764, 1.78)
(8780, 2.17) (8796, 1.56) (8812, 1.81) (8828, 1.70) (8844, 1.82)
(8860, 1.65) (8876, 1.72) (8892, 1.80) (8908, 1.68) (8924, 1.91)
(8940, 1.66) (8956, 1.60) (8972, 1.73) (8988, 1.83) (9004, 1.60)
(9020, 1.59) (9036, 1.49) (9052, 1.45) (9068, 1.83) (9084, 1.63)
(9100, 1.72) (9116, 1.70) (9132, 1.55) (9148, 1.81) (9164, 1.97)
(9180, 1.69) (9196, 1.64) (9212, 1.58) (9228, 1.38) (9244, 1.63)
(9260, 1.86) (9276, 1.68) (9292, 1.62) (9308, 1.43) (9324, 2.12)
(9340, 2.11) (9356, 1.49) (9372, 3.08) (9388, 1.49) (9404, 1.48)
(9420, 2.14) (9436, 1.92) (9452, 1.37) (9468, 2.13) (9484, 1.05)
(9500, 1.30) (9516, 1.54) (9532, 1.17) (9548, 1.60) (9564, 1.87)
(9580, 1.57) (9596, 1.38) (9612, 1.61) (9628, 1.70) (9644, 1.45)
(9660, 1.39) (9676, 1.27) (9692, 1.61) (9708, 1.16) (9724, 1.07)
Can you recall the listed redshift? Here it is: 0.18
